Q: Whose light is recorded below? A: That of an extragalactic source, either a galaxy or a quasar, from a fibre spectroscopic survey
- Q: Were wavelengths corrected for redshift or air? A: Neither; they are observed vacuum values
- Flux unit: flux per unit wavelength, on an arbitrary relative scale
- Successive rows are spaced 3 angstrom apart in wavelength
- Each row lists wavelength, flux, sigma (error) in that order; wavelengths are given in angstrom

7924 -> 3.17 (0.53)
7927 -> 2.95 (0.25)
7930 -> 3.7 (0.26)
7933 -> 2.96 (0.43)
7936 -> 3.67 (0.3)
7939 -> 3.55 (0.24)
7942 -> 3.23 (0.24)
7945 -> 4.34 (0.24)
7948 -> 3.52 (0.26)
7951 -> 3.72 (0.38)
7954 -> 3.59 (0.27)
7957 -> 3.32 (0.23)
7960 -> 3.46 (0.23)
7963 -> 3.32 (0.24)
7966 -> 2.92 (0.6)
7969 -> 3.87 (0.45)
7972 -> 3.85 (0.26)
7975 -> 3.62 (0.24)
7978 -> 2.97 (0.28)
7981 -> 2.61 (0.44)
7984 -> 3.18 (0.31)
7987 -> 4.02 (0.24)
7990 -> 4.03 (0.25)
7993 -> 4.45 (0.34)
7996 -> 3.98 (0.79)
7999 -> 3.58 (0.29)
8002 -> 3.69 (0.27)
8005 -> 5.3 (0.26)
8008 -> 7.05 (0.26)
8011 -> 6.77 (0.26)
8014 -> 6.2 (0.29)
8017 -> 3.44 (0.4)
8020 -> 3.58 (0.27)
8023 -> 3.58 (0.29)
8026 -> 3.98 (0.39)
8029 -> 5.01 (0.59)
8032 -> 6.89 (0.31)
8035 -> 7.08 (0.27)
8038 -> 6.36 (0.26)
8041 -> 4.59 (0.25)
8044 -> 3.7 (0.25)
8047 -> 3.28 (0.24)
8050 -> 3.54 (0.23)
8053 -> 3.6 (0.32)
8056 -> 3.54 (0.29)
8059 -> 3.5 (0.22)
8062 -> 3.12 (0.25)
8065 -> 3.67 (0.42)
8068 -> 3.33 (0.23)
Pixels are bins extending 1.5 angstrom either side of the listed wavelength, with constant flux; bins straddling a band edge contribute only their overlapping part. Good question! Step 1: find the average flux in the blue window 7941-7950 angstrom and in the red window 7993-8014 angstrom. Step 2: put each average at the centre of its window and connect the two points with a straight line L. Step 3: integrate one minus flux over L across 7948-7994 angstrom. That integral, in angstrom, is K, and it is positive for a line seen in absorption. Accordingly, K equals 8.5 angstrom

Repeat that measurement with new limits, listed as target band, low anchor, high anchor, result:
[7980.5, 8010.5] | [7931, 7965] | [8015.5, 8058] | -2.30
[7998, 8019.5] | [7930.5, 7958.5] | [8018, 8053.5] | -4.06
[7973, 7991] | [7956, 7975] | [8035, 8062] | 1.03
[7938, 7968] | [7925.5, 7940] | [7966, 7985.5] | -1.46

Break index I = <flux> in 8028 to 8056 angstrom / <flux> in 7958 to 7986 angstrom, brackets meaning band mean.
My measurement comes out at 1.45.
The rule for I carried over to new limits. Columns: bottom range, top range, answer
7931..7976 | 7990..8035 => 1.38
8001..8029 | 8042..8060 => 0.73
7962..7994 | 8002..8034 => 1.46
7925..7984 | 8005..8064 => 1.37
